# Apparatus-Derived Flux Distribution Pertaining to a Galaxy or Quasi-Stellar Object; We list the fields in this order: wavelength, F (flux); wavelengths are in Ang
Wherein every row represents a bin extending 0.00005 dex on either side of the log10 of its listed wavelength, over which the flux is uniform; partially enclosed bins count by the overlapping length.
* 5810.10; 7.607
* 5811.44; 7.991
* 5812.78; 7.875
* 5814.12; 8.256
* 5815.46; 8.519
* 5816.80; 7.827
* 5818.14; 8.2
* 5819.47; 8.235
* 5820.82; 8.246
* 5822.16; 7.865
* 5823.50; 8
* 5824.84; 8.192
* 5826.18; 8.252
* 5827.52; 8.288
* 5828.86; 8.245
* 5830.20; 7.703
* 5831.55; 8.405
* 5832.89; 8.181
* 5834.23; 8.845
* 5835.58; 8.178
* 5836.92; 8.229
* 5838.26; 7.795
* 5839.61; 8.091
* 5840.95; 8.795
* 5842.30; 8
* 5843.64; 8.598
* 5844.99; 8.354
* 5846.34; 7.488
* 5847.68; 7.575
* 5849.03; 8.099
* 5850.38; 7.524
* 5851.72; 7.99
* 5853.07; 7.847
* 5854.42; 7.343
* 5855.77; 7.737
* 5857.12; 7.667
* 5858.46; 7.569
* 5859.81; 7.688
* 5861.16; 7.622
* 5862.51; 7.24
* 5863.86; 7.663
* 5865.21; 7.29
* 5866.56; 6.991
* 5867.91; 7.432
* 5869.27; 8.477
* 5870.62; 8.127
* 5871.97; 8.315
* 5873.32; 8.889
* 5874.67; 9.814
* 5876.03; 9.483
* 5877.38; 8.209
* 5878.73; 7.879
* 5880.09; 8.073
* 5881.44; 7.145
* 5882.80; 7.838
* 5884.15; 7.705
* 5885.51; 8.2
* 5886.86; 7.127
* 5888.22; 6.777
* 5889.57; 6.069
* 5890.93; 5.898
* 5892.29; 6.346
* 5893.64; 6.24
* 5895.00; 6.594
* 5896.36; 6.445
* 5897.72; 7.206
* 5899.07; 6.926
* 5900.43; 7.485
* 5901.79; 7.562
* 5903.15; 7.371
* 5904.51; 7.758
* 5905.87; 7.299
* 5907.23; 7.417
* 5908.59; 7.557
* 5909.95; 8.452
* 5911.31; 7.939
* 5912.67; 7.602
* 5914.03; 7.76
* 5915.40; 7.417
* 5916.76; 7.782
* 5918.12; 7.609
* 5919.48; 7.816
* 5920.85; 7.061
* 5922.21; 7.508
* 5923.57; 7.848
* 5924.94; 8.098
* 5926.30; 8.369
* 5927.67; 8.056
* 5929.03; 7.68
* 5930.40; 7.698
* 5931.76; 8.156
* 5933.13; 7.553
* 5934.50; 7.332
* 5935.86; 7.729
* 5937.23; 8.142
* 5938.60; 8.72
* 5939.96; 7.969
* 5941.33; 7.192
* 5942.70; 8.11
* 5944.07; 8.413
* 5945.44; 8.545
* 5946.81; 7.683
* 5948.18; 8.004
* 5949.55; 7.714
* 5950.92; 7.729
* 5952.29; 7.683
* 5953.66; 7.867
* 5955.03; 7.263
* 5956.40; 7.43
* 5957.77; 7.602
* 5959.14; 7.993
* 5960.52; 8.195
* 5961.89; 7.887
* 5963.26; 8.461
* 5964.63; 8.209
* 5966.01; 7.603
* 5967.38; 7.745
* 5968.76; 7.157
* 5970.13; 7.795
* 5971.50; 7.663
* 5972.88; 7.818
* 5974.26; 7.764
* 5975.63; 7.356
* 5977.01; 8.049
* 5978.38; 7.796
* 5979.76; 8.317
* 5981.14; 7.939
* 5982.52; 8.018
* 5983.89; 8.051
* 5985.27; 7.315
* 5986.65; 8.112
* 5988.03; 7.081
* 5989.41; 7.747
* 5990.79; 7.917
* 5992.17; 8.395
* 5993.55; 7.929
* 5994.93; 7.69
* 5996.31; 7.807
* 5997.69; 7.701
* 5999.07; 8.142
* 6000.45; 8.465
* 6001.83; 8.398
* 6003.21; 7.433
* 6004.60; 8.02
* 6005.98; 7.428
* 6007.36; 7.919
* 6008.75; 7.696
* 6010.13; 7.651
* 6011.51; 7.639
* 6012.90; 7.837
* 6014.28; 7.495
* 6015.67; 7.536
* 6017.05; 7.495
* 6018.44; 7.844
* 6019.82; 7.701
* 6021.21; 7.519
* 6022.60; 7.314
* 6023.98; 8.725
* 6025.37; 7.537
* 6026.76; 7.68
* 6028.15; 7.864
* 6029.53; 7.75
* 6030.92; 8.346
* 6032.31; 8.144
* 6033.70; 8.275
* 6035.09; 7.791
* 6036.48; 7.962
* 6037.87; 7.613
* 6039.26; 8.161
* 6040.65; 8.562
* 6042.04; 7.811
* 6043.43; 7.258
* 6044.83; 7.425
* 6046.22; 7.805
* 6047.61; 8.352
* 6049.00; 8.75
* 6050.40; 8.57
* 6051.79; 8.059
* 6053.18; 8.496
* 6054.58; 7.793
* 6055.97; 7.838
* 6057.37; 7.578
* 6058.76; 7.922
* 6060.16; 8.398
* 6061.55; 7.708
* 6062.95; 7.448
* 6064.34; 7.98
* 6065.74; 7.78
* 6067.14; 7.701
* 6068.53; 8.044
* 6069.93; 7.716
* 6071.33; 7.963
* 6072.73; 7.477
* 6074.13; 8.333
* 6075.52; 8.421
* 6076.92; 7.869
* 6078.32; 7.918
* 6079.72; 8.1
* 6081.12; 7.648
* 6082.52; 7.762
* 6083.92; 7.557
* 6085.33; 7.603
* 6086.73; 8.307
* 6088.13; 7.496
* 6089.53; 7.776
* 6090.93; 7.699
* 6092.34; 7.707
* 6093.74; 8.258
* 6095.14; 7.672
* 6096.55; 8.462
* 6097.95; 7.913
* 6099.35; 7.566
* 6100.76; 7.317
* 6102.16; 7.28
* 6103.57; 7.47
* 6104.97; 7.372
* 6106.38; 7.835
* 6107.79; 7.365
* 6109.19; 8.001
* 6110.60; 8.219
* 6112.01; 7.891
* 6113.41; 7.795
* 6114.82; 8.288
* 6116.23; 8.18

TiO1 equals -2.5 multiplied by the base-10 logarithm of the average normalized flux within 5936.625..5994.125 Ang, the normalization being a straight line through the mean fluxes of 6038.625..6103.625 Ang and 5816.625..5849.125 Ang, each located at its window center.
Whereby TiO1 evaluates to 0.020 mag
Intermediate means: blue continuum 8.15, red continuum 7.89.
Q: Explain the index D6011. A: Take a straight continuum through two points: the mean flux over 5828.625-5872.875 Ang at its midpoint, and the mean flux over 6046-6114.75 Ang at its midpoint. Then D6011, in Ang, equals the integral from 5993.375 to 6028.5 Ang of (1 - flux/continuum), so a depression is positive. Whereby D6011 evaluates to 0.5 Ang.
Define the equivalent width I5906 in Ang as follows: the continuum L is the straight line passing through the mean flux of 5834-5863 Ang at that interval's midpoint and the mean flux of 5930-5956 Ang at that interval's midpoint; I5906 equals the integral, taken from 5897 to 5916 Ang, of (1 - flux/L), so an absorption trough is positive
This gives 0.80 Ang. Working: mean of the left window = 7.91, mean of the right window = 7.87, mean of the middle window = 7.55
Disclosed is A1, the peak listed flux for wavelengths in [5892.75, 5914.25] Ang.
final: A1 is 8.452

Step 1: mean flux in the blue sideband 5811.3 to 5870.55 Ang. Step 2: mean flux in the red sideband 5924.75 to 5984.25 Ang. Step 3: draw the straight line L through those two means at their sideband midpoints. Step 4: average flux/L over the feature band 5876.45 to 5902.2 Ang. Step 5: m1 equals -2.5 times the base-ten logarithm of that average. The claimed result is 0.11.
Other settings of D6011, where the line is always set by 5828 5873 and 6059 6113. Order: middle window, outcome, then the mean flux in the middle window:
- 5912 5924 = 0.5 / 7.6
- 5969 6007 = 0.1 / 7.85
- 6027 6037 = -0.2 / 8.01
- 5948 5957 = 0.3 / 7.66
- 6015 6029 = 0.2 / 7.73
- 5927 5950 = -0.1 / 7.92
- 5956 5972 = 0.1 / 7.82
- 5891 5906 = 1.8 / 6.97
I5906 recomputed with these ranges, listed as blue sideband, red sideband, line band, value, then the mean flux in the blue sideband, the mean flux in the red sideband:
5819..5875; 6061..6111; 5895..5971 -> 1.9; 8.01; 7.8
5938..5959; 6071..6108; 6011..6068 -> -0.6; 7.86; 7.79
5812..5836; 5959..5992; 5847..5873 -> 1.2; 8.18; 7.84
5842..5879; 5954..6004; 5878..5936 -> 3.4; 7.96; 7.84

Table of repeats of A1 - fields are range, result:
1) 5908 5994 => 8.72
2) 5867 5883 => 9.814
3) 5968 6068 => 8.75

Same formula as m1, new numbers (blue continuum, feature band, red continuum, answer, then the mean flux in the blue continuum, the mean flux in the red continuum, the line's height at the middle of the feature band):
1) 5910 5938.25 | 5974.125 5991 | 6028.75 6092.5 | 0.01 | 7.78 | 7.93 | 7.85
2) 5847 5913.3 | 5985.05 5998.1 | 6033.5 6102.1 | 0.00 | 7.58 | 7.9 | 7.77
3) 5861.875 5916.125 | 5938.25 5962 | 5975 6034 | -0.02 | 7.55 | 7.84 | 7.7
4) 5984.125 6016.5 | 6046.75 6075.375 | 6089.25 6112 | -0.03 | 7.8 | 7.75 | 7.77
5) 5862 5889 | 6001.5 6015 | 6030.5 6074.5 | 0.03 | 7.93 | 7.96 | 7.96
